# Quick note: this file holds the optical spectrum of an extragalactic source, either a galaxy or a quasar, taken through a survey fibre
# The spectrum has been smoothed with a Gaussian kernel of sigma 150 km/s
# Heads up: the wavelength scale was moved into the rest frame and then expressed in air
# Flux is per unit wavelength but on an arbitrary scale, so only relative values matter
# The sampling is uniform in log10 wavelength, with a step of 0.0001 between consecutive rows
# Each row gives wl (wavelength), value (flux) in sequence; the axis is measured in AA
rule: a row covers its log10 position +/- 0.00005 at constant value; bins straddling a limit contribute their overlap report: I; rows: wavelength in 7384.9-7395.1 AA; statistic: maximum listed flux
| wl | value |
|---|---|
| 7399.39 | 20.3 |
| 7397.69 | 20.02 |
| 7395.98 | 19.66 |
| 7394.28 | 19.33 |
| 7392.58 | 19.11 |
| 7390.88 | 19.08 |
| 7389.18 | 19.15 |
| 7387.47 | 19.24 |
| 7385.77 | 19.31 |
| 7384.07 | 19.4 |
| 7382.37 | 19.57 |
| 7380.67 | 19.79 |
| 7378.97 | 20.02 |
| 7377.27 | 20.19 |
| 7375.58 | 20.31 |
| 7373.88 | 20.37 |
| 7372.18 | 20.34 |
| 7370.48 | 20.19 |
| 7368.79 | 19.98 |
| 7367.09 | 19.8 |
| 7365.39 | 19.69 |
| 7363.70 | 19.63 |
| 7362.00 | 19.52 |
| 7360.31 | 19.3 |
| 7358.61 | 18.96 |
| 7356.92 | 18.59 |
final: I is 19.33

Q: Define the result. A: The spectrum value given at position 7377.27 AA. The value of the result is 20.19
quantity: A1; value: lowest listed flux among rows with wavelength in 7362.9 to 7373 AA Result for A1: 19.63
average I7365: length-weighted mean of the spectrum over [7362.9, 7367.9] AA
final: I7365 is 19.7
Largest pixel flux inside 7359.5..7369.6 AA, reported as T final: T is 19.98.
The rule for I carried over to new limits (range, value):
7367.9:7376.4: 20.37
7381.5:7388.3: 19.57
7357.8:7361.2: 19.3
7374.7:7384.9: 20.31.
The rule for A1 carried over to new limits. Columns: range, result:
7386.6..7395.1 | 19.08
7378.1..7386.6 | 19.31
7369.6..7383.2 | 19.57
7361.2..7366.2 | 19.52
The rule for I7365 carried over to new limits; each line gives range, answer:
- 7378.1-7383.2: 19.8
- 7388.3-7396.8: 19.3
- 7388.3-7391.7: 19.1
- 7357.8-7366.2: 19.4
